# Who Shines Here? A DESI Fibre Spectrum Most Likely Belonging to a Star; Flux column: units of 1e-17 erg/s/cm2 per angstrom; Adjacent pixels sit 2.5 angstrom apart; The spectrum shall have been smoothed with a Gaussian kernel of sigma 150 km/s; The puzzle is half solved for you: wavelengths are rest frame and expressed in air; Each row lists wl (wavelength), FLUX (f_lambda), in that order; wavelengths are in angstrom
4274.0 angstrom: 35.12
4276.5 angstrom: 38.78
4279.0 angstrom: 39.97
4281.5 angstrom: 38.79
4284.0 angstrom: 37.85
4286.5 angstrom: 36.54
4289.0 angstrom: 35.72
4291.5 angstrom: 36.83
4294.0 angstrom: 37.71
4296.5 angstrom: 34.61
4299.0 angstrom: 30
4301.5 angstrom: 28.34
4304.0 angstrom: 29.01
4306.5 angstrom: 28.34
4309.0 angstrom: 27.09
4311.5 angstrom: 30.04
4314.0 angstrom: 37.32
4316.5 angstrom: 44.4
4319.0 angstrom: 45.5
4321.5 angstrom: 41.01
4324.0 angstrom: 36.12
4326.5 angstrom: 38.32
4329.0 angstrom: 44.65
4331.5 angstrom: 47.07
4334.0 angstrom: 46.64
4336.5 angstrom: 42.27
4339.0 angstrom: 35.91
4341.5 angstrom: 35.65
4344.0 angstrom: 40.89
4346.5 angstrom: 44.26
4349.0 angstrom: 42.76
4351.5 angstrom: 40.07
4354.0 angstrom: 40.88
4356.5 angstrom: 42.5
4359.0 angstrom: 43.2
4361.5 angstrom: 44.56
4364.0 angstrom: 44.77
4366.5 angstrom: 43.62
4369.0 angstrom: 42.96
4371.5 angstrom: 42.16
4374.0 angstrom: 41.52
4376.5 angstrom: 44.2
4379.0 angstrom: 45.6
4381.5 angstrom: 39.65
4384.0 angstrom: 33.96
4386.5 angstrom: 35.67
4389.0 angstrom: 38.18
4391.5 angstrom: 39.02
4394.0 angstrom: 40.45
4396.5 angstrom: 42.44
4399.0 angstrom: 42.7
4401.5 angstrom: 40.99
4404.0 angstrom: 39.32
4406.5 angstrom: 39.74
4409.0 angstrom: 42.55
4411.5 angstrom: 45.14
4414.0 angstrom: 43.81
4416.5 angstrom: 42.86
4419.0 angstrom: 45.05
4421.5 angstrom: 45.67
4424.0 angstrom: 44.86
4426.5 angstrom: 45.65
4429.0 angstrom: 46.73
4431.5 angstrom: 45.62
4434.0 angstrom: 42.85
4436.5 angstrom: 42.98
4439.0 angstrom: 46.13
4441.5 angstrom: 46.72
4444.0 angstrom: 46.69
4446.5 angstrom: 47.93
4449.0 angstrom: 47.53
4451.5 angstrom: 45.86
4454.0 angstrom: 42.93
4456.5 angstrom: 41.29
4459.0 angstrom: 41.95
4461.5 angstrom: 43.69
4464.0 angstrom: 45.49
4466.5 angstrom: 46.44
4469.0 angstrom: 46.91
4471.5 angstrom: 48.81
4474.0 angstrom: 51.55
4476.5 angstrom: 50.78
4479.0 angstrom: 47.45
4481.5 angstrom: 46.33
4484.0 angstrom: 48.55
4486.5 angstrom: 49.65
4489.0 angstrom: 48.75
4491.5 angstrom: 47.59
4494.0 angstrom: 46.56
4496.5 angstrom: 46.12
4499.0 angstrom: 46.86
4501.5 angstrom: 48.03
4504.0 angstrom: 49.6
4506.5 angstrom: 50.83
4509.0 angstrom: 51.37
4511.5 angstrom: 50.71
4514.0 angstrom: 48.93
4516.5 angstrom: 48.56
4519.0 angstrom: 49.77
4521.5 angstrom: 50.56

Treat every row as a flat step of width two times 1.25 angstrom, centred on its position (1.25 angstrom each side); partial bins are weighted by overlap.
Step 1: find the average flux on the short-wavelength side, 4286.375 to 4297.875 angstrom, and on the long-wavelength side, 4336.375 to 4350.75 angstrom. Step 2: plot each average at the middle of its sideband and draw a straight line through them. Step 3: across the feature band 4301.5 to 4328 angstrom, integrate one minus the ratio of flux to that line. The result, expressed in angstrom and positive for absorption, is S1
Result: 1.8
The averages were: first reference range 36.2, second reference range 40.1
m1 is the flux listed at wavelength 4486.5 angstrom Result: 49.65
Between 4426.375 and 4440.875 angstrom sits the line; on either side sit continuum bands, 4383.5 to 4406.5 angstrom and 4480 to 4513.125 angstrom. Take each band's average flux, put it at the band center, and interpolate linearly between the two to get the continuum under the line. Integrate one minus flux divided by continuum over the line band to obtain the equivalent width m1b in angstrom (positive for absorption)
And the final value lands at -0.7 angstrom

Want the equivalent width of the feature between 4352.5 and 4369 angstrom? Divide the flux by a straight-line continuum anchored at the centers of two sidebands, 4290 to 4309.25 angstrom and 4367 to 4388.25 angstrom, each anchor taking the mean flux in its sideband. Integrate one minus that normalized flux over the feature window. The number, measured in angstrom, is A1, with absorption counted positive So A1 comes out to -1.85 angstrom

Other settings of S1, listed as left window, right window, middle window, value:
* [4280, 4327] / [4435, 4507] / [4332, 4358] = -2.1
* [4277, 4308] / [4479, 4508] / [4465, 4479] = -0.6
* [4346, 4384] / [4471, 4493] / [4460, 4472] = 0.5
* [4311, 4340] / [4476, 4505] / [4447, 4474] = 0.7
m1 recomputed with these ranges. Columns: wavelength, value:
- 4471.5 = 48.81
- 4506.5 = 50.83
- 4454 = 42.93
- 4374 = 41.52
